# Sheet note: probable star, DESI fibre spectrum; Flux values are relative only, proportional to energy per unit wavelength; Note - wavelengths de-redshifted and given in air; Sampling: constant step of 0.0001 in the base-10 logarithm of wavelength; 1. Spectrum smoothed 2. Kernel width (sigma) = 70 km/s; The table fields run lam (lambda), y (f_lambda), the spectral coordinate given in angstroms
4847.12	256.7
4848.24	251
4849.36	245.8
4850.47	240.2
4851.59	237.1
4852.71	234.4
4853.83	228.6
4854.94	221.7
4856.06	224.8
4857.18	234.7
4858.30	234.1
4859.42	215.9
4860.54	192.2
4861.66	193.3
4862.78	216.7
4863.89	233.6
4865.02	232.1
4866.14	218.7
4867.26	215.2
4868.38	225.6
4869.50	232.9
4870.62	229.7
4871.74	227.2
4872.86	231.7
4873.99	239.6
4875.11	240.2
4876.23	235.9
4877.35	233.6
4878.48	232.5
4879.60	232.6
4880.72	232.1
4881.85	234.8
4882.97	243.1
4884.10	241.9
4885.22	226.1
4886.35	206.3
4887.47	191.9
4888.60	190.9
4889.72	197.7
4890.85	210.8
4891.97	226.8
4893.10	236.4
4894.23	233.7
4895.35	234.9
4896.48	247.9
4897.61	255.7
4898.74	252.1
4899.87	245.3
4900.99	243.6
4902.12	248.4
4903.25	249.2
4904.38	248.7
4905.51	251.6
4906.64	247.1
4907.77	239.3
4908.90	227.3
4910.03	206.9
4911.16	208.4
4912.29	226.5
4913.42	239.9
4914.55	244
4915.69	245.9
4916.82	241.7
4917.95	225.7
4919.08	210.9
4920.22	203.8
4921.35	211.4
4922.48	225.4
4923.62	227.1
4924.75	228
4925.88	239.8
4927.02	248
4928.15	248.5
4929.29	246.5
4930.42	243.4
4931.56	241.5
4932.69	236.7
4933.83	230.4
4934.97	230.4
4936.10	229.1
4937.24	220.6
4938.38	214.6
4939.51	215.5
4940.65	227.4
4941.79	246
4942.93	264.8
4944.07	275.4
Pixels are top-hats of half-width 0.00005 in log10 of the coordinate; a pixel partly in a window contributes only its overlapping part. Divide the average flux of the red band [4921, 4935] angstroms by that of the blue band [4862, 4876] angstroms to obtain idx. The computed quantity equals 1.03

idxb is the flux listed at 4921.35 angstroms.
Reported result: 211.4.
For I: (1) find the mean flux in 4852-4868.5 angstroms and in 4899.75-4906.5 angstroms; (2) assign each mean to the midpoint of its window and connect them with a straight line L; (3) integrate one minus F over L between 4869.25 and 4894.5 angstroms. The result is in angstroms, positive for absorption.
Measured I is 0.9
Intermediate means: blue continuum 221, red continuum 248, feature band 226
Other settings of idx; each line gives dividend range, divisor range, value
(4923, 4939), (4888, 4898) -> 1.04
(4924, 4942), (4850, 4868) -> 1.05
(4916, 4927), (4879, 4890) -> 1.02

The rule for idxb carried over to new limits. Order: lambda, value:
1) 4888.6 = 190.9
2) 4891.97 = 226.8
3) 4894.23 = 233.7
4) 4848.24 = 251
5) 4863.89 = 233.6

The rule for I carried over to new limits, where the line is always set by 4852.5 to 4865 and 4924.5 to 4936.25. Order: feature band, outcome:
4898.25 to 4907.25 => -0.6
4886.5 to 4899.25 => 0.3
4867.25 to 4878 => -0.4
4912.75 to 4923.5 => 0.4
